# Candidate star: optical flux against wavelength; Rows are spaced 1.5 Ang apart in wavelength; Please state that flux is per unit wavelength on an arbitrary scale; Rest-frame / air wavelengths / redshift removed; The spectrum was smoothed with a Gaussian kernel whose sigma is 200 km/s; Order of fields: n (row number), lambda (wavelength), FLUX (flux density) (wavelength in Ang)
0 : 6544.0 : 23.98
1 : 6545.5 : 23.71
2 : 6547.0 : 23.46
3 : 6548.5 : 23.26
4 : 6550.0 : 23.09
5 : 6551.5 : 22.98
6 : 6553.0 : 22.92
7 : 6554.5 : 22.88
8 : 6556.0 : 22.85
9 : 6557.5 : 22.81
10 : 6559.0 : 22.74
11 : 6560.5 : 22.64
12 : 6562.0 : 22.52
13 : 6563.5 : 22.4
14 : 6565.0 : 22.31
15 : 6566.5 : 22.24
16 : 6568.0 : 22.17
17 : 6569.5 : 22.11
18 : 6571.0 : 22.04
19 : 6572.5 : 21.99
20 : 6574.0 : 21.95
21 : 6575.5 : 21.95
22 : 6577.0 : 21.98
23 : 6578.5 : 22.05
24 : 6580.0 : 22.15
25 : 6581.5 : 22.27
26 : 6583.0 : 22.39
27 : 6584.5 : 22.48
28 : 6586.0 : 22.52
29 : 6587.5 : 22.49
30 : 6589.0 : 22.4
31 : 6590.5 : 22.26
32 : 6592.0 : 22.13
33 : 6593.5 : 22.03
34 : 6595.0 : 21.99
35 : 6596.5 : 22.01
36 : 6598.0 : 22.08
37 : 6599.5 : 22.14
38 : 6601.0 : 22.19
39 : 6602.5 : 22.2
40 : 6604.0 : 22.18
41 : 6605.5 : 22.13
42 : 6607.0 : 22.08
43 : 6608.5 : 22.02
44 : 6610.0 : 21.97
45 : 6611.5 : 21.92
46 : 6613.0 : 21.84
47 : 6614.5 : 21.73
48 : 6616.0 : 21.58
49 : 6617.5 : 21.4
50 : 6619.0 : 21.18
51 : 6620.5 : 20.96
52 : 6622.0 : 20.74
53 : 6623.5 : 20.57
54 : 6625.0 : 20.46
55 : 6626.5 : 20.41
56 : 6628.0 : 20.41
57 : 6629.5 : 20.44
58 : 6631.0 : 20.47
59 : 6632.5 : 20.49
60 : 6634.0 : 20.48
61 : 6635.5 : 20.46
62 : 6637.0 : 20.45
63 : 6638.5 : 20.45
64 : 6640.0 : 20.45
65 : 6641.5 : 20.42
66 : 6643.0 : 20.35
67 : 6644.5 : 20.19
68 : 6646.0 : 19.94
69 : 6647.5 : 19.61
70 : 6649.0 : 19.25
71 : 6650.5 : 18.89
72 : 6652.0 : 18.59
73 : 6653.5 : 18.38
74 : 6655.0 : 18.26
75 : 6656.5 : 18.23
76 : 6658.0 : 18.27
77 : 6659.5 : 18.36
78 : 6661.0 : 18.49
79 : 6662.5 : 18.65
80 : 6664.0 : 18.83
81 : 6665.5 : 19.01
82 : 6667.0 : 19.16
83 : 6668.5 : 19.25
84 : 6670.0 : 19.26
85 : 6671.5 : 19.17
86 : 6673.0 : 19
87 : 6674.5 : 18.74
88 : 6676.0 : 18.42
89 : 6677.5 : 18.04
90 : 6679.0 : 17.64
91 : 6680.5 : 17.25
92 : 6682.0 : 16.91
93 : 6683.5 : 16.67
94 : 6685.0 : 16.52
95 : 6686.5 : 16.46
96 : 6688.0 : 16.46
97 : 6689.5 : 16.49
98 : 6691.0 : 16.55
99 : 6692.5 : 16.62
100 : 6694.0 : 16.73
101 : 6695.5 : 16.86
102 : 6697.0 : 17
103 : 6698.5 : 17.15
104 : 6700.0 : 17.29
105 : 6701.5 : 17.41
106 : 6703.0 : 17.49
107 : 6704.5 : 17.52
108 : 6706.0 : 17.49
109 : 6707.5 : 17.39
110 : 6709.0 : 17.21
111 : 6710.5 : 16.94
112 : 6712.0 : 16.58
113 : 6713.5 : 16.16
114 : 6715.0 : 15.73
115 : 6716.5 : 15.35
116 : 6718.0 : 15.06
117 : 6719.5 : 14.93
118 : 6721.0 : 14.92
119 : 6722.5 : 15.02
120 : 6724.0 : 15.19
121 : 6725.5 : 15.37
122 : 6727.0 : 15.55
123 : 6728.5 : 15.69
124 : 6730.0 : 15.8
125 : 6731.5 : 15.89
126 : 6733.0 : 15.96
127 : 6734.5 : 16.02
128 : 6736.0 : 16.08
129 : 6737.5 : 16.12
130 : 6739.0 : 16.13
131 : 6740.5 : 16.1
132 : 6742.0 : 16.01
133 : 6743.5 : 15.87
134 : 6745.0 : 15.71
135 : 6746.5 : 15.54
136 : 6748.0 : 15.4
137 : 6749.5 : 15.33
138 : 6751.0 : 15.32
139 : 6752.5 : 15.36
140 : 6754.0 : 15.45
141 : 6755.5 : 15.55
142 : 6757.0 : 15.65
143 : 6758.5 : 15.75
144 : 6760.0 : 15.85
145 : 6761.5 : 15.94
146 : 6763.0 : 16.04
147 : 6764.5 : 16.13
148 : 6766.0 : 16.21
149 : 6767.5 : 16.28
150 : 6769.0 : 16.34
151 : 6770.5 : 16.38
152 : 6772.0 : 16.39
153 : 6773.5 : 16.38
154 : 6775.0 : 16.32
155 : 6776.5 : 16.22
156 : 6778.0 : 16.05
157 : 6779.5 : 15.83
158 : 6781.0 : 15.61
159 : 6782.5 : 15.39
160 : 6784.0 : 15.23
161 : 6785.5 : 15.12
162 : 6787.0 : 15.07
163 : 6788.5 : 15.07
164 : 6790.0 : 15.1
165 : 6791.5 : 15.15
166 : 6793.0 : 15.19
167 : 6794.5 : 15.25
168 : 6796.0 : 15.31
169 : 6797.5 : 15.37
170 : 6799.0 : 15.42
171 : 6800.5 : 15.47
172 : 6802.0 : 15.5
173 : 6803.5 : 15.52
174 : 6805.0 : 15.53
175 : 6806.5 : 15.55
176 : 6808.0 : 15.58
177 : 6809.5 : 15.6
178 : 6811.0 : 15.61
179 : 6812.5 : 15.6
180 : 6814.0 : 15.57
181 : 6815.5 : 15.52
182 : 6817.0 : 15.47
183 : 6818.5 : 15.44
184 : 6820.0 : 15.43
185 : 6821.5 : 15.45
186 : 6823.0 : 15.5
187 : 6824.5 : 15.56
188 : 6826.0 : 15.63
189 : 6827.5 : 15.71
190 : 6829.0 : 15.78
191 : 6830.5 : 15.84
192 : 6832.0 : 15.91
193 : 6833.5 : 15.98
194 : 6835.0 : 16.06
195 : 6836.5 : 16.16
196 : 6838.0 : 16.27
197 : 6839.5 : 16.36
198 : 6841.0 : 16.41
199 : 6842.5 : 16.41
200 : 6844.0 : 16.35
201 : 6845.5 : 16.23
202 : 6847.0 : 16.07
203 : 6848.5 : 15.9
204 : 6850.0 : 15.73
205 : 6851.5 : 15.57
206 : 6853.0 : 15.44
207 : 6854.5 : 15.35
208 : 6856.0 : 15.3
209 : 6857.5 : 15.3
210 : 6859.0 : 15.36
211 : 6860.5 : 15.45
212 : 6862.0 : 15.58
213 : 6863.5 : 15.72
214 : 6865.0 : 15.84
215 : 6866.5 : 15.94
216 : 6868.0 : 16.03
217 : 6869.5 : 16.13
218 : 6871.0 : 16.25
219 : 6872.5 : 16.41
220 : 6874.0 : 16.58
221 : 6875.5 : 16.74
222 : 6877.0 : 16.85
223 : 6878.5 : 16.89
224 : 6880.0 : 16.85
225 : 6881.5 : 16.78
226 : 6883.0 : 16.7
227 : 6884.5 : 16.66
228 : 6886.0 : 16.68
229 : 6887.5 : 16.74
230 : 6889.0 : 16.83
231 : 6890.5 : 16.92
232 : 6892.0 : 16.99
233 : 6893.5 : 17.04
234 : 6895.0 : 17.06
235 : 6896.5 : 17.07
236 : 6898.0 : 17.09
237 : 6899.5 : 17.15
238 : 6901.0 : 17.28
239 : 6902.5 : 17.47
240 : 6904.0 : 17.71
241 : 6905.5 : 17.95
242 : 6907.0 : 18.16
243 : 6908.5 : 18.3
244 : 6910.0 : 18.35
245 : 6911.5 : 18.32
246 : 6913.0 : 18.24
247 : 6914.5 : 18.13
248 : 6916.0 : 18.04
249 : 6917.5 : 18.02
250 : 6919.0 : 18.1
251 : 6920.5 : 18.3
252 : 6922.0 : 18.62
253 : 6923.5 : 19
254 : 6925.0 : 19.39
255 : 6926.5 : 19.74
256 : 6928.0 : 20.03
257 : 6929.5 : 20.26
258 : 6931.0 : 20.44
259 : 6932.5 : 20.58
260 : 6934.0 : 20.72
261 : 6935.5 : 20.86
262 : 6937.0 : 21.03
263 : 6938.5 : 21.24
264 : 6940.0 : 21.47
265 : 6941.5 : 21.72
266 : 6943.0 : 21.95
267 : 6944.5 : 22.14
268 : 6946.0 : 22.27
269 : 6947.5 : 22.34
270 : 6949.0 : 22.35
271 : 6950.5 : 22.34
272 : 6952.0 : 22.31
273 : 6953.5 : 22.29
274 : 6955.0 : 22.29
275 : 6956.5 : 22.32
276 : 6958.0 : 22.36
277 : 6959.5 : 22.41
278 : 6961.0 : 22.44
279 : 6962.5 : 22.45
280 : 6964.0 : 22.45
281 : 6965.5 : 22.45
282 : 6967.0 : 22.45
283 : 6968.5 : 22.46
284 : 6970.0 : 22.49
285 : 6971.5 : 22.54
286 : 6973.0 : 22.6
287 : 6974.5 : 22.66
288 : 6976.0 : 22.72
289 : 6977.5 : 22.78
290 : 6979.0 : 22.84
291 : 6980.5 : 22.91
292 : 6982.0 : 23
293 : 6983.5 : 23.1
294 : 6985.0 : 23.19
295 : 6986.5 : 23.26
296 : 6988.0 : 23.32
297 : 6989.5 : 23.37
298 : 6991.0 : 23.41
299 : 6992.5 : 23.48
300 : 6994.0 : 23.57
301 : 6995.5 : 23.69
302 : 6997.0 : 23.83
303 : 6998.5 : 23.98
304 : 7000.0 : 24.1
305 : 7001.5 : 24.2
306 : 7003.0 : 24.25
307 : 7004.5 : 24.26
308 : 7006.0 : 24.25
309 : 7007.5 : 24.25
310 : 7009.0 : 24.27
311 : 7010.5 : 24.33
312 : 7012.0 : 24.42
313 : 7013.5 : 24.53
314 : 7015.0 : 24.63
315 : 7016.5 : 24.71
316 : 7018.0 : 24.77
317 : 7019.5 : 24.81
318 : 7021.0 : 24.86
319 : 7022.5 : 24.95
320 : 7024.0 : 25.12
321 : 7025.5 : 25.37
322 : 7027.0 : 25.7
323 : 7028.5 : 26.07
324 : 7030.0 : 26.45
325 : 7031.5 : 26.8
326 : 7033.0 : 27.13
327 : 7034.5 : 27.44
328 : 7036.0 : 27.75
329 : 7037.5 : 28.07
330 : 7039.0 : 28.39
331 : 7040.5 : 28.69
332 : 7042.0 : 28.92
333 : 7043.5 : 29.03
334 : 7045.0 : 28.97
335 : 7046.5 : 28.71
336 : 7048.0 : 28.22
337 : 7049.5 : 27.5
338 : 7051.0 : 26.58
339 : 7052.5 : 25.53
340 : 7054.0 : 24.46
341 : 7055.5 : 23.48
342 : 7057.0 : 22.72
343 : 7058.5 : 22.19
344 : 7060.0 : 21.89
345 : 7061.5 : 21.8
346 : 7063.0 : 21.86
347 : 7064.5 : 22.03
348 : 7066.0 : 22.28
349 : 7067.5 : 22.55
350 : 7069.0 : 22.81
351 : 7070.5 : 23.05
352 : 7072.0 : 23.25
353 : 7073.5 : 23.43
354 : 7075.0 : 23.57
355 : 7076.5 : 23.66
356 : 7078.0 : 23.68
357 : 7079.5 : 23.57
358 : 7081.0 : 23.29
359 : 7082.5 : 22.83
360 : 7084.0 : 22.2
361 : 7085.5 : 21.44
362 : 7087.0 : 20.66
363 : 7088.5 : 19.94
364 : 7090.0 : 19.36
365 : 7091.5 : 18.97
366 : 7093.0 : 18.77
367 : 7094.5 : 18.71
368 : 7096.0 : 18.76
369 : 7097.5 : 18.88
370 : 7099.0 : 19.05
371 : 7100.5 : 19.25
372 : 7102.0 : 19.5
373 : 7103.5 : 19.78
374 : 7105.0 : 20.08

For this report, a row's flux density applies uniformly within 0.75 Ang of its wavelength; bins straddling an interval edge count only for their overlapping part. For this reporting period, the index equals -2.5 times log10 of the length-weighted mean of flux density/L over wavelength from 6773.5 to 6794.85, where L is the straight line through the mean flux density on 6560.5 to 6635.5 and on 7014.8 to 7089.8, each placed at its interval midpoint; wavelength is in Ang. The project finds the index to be 0.43 mag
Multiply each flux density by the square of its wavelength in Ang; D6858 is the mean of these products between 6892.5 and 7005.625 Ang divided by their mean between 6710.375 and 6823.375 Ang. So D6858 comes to 1.4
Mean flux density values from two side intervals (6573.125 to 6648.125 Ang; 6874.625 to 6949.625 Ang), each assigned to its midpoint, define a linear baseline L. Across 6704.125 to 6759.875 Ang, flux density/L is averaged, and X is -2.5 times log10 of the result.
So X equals 0.270 mag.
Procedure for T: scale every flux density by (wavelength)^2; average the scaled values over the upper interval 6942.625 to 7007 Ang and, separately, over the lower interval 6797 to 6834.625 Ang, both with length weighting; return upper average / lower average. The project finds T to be 1.54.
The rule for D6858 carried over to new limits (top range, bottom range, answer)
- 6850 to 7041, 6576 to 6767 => 1.23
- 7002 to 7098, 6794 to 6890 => 1.61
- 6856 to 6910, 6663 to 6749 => 1.05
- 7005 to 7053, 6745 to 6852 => 1.79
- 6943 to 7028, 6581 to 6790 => 1.41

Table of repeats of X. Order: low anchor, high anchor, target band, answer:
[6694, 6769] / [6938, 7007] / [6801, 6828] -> 0.183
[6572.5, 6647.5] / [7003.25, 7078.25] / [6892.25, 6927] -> 0.312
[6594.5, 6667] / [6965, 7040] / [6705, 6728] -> 0.318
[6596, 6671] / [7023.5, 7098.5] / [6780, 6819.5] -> 0.377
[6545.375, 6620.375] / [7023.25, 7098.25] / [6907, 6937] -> 0.224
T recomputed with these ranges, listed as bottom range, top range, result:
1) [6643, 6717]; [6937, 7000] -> 1.38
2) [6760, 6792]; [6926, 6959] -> 1.43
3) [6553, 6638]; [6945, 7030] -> 1.21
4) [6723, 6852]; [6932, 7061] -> 1.62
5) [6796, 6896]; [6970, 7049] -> 1.64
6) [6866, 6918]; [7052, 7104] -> 1.33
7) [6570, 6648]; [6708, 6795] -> 0.77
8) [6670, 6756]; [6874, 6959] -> 1.23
